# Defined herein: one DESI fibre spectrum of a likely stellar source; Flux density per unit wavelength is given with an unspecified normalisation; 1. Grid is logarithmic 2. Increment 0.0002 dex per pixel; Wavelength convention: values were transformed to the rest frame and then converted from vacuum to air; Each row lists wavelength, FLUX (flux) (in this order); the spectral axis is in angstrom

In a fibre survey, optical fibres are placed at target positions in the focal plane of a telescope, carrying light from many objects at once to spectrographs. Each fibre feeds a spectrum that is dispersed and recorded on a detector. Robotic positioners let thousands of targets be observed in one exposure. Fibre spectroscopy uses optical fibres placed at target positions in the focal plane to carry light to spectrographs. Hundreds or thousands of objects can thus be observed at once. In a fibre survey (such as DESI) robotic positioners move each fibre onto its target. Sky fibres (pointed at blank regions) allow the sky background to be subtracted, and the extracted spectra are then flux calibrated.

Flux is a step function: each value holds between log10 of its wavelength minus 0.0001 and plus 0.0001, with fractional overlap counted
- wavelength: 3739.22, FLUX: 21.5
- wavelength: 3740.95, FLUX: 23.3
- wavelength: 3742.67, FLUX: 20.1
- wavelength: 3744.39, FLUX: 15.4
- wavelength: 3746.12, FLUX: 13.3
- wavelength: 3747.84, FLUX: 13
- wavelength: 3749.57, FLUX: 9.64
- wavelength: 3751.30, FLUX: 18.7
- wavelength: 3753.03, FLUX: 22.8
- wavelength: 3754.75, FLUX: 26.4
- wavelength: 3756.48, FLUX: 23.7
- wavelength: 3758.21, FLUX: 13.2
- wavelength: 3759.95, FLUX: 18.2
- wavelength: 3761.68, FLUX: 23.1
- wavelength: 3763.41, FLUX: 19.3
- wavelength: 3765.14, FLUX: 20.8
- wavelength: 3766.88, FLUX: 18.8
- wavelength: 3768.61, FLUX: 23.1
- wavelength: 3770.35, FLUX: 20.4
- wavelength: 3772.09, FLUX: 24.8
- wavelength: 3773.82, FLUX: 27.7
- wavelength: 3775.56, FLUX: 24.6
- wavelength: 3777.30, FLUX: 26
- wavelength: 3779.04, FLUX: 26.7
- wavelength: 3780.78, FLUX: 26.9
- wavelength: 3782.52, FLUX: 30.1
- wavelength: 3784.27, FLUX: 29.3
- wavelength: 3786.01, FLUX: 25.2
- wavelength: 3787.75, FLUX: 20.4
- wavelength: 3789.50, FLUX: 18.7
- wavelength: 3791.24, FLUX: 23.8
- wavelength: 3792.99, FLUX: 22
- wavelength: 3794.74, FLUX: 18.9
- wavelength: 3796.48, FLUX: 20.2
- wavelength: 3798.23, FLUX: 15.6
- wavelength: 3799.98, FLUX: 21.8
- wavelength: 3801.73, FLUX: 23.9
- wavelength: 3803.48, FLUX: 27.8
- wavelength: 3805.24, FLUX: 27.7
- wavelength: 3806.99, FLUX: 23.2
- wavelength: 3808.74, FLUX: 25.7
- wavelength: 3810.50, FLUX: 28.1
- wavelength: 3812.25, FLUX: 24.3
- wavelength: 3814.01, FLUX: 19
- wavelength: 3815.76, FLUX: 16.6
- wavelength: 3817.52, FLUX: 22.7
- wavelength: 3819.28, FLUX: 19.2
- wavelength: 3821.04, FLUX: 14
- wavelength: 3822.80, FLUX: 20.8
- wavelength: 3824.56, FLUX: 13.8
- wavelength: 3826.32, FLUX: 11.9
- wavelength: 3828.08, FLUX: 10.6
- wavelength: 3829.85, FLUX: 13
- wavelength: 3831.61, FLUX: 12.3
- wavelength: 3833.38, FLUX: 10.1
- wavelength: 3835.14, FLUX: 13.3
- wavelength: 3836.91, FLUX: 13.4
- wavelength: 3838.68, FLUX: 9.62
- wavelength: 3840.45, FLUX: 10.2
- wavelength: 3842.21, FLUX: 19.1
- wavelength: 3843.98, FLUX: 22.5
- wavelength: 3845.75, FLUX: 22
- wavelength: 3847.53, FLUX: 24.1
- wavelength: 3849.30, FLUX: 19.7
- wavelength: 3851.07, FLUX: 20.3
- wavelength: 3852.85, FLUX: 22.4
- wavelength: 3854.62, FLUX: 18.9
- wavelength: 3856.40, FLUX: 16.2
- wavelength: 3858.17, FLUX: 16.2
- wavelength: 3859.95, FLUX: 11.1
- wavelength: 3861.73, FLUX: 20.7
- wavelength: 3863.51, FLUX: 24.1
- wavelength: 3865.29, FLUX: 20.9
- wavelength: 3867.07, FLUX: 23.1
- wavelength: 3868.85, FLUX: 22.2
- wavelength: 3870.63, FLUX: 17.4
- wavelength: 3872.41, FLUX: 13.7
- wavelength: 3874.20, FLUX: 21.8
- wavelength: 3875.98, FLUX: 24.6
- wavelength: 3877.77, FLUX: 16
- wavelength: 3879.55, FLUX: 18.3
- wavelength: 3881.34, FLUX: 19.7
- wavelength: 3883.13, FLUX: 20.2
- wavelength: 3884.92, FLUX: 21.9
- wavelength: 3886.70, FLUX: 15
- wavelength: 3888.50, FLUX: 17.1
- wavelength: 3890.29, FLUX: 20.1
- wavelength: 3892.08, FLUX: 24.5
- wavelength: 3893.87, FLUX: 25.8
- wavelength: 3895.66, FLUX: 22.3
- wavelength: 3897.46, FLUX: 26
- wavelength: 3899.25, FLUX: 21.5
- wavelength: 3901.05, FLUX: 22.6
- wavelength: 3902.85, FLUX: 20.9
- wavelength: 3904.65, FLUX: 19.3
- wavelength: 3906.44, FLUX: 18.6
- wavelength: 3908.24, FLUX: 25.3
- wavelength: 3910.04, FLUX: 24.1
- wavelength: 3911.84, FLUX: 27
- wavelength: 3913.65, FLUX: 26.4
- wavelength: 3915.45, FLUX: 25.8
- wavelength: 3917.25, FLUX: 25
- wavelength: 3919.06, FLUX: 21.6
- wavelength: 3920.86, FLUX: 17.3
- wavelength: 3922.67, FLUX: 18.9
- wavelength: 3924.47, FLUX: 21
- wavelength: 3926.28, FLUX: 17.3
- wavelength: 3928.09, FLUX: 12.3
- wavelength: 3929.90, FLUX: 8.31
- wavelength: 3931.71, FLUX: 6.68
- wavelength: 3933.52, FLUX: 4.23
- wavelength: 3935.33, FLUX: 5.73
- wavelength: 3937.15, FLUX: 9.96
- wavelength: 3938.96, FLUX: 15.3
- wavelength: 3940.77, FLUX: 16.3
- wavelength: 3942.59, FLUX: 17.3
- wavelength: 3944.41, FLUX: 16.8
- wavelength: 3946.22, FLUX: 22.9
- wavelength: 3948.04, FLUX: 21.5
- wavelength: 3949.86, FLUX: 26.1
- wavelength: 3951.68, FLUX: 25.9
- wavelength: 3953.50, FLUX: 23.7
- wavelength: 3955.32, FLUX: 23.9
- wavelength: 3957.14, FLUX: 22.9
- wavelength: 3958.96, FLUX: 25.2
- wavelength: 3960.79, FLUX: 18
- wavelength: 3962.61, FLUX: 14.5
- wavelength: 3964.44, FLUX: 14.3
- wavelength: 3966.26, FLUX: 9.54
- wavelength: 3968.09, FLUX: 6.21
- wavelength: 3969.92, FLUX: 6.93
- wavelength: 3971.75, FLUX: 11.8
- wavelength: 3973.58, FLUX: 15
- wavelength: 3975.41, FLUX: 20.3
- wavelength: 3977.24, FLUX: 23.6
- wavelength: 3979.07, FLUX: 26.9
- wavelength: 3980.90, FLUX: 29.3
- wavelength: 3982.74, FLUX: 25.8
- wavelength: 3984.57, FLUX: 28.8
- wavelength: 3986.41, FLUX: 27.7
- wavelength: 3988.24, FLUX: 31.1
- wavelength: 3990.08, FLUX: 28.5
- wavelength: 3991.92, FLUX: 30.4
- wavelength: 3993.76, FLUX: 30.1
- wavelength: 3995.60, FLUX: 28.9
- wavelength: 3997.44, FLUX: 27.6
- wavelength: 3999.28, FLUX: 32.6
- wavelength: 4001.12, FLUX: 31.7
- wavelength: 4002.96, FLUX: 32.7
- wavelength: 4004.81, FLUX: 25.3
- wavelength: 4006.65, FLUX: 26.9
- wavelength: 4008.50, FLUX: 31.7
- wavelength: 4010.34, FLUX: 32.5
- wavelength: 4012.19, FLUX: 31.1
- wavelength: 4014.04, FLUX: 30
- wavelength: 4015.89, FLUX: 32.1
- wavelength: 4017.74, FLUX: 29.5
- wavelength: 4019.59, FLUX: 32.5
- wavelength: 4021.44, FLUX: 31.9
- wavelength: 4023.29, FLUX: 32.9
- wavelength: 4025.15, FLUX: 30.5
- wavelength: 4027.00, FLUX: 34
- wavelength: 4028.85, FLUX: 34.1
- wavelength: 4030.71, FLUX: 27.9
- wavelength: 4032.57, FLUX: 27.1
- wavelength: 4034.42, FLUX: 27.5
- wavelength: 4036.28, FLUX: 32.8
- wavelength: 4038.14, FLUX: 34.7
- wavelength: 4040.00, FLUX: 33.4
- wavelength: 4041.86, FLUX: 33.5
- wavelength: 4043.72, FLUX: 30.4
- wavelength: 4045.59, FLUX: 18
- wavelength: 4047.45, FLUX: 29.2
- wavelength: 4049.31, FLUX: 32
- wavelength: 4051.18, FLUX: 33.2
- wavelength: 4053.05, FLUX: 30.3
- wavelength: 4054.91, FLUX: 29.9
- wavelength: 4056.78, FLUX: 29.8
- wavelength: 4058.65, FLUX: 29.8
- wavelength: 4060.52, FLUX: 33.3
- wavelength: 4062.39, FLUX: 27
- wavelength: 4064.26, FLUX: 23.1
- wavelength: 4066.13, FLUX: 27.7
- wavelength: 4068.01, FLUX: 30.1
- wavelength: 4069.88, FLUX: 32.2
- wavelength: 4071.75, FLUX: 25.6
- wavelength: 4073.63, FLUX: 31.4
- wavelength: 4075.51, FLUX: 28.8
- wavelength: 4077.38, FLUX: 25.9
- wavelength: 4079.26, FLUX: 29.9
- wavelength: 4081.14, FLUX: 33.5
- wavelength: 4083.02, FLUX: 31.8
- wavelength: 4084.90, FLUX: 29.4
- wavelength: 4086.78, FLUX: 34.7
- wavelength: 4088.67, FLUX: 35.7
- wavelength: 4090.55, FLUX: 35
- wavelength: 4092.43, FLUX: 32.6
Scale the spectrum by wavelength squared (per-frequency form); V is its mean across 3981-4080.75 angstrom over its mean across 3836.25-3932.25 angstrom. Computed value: 1.63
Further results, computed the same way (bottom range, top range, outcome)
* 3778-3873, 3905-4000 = 1.11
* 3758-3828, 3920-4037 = 1.17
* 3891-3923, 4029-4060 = 1.40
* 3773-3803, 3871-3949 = 0.85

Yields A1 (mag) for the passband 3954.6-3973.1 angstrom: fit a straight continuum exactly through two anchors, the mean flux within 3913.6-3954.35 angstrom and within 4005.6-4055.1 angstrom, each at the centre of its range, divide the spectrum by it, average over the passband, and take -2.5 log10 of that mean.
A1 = 0.36 mag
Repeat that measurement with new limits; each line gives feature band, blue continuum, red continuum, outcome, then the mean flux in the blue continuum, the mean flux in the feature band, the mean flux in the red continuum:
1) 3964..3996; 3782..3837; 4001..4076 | 0.25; 19.9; 22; 30.2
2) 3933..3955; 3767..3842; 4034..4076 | 0.41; 20.4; 17.6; 29.8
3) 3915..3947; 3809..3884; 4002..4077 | 0.44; 18.1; 15.5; 30.1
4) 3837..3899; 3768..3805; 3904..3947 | 0.03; 23.8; 19.6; 17.6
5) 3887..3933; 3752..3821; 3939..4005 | 0.12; 22.7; 20.4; 22.7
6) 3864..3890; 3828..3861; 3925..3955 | -0.21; 16.2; 19.5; 15.9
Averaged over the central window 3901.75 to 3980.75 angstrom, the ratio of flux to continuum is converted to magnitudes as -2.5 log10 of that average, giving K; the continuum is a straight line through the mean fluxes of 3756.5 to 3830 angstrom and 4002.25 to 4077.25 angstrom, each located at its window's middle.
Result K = 0.41 mag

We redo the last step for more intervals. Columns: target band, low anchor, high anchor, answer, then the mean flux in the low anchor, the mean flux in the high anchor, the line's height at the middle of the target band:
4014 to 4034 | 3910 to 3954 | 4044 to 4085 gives -0.20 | 18.1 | 29.2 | 25.8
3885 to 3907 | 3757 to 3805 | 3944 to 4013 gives 0.11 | 22.7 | 24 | 23.4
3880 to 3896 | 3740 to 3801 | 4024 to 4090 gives 0.21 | 21.3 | 30.3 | 25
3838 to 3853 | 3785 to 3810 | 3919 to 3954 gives 0.09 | 22.6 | 16.3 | 20.4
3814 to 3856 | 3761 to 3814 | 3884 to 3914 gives 0.35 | 23.6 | 22.2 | 23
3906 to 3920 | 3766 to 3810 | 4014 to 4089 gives 0.11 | 23.8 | 30.4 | 26.9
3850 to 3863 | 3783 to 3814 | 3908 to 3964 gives 0.18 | 23.3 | 18.8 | 21.4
